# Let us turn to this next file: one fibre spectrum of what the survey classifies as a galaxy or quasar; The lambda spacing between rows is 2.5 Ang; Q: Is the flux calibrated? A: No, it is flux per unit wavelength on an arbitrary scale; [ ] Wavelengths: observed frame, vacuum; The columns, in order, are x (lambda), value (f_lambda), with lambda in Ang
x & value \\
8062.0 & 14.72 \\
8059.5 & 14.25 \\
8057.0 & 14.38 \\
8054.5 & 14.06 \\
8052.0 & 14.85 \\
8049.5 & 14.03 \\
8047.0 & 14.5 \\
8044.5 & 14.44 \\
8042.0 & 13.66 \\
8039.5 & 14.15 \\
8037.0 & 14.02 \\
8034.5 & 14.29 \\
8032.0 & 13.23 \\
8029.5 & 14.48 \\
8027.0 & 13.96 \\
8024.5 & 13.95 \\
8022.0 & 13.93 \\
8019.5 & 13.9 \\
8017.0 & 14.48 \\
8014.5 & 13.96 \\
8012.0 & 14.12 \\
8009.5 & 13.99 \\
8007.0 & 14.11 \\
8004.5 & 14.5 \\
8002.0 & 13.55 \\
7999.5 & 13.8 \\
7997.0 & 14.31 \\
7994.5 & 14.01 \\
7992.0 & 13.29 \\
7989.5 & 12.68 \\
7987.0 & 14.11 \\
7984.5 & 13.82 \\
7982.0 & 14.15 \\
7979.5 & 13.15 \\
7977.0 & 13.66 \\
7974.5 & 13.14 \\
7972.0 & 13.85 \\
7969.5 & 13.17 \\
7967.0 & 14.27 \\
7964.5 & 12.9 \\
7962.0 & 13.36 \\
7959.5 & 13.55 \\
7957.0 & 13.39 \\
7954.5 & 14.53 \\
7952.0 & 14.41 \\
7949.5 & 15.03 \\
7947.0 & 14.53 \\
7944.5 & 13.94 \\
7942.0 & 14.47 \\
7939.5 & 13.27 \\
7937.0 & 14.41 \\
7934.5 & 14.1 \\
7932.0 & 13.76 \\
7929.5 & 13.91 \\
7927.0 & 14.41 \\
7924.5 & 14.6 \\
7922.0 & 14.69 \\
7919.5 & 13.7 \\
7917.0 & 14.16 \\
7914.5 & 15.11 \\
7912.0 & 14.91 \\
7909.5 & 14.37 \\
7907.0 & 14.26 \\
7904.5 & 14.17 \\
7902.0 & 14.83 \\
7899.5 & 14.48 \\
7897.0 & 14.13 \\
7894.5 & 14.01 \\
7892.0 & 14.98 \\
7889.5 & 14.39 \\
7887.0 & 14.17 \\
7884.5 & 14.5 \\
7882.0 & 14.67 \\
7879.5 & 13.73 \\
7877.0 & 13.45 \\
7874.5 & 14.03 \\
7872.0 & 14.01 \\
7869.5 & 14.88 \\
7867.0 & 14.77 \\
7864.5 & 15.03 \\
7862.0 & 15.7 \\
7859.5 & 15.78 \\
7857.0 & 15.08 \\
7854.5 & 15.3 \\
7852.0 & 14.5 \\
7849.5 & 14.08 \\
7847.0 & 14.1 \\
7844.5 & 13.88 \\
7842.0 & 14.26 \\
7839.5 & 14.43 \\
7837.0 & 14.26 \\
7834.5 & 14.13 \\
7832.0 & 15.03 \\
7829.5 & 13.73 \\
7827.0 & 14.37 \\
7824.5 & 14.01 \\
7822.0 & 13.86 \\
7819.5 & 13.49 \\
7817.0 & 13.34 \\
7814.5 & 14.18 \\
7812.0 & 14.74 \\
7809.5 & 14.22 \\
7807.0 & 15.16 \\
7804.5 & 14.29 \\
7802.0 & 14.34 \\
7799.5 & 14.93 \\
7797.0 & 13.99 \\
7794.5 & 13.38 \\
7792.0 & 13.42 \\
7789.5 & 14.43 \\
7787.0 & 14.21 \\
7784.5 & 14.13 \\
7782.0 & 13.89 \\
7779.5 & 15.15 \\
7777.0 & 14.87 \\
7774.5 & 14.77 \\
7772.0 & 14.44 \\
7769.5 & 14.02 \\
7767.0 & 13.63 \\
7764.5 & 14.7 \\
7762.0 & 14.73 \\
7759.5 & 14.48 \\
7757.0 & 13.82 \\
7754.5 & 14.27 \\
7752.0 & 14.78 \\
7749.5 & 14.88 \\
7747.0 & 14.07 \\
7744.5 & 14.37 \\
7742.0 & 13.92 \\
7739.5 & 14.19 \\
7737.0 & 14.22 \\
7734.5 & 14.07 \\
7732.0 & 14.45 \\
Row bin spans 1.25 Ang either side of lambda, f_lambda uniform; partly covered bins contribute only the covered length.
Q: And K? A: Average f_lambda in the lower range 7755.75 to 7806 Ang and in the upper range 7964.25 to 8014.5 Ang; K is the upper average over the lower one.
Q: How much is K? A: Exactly 1.0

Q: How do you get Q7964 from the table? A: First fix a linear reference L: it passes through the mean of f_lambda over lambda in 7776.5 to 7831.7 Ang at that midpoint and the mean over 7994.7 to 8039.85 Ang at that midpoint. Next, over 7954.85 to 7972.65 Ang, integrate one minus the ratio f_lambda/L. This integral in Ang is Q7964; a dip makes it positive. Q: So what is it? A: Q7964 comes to 0.7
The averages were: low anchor 14.2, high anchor 14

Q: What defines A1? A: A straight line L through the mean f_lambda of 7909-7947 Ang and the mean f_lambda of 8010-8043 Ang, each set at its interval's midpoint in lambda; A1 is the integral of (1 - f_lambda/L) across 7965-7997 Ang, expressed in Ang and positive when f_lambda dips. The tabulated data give 1.2 Ang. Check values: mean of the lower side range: 14.3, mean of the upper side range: 14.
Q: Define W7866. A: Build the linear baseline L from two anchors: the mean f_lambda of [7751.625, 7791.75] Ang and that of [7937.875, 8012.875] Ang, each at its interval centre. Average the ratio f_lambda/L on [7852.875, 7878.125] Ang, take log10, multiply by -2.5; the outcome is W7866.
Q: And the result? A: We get -0.05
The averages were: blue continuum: 14.4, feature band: 14.8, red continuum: 13.8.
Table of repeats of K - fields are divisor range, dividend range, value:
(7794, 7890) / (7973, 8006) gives 0.95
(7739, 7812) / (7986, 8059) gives 0.98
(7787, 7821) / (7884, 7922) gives 1.02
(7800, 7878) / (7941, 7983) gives 0.96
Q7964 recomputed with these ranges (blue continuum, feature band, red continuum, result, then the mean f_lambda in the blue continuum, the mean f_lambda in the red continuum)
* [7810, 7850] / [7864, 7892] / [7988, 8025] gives -0.6 Ang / 14.1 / 13.9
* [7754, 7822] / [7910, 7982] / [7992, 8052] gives 0.5 Ang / 14.3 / 14.1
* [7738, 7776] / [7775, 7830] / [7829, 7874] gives 1.0 Ang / 14.3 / 14.6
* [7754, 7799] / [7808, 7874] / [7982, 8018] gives -1.3 Ang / 14.3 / 13.9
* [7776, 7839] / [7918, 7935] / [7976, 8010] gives -0.3 Ang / 14.2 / 13.8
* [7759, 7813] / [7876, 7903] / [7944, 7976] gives -0.5 Ang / 14.4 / 13.8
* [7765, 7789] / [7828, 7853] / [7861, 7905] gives 0.3 Ang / 14.4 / 14.4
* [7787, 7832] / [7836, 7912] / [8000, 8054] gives -1.9 Ang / 14.1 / 14.1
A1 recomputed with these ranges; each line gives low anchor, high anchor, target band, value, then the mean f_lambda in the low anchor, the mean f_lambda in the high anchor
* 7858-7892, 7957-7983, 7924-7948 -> -0.4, 14.6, 13.5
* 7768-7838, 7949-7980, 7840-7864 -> -1.1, 14.2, 13.7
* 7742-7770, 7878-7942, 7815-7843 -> 0.5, 14.3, 14.3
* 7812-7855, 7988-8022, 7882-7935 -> -1.2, 14.2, 13.9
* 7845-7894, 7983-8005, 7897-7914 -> -0.2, 14.6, 13.8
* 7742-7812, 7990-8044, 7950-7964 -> 0.2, 14.3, 14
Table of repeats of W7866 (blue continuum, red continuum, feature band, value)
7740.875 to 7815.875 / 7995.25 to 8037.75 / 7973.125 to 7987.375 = 0.03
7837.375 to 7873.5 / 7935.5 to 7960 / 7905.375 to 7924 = -0.01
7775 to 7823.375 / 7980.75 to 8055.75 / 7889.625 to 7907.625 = -0.02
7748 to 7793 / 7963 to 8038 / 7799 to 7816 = -0.02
